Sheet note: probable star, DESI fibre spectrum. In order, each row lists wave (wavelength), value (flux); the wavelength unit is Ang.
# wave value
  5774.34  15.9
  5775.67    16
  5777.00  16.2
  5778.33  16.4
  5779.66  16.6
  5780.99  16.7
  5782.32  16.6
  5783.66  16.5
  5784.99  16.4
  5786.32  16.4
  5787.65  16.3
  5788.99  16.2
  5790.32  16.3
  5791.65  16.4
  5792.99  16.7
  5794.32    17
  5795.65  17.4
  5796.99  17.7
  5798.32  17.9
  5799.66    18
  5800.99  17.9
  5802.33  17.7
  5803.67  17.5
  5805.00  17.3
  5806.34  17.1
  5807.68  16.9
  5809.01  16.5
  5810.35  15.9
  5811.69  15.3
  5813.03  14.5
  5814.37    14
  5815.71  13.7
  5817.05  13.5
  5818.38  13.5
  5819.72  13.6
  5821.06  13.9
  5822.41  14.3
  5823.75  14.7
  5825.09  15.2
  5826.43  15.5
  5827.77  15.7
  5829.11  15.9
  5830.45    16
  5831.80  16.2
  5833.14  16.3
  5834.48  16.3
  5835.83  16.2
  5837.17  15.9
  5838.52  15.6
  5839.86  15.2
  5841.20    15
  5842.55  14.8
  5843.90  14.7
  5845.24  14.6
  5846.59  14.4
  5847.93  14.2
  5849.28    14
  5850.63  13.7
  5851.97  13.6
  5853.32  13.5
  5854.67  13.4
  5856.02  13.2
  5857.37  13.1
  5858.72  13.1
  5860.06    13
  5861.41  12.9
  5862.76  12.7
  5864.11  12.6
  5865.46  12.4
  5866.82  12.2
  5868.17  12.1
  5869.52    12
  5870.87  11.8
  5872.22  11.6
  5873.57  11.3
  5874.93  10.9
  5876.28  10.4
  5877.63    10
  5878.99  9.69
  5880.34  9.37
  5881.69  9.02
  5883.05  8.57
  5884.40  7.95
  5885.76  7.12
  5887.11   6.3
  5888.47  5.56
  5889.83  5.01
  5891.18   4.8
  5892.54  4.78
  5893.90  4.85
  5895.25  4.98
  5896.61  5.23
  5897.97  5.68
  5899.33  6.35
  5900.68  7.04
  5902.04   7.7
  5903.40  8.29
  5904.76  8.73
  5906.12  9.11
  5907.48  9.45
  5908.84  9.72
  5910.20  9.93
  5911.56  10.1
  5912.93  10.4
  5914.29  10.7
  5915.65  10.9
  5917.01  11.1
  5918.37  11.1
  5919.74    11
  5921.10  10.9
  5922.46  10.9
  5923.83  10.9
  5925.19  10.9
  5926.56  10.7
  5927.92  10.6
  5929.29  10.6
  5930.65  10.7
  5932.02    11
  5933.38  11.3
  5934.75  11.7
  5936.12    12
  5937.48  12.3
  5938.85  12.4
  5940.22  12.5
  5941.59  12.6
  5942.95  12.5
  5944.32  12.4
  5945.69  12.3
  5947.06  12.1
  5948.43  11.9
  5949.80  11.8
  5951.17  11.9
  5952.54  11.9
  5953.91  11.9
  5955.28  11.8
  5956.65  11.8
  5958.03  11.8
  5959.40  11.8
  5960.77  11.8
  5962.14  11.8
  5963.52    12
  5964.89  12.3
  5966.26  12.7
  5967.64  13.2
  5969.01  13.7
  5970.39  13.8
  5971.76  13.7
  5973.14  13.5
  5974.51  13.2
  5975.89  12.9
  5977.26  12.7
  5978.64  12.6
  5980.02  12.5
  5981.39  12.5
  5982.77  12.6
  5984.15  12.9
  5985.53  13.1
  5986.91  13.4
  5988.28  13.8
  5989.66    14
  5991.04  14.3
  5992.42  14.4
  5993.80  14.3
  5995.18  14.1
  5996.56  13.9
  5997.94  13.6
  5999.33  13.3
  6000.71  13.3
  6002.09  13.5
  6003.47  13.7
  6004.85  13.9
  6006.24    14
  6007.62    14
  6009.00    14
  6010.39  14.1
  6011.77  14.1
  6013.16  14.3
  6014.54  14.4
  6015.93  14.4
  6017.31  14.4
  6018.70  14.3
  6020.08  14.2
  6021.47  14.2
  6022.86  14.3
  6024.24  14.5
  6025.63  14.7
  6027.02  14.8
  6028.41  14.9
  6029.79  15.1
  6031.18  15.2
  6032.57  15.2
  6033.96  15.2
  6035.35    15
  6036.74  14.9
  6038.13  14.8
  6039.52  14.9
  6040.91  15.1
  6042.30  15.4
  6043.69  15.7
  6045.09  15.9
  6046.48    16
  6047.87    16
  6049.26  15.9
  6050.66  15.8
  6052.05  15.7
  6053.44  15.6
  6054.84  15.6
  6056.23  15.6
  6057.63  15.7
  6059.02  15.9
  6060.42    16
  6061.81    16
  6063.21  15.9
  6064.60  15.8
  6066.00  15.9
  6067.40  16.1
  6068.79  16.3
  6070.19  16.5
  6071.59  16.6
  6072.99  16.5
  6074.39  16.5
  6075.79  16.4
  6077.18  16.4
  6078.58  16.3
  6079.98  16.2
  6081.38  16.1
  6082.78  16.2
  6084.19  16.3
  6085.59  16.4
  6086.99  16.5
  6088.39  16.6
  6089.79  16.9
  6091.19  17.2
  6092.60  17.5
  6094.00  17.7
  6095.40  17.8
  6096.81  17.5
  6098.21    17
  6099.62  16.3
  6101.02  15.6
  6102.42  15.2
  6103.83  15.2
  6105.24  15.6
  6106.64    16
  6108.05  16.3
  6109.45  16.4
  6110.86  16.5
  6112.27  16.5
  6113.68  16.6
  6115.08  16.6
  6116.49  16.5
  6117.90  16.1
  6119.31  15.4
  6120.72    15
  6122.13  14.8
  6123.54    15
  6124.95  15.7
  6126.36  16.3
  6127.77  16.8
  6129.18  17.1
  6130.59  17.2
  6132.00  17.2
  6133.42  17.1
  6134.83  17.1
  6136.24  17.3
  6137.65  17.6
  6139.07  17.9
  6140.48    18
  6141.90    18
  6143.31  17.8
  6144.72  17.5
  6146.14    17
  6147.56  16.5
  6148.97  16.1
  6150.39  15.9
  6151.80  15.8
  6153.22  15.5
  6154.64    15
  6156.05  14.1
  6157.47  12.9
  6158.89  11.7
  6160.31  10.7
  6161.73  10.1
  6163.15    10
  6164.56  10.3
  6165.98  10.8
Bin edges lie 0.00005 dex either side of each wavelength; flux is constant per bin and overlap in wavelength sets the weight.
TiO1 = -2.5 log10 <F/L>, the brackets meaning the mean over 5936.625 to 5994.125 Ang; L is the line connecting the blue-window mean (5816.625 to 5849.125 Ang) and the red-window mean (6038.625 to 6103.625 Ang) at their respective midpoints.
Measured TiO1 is 0.23 mag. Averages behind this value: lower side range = 15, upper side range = 16.2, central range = 12.7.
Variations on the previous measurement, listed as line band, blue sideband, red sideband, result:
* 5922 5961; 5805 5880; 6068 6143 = 0.27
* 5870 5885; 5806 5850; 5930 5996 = 0.37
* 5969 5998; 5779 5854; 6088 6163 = 0.18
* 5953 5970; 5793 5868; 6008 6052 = 0.22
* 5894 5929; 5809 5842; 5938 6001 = 0.43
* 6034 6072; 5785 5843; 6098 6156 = 0.04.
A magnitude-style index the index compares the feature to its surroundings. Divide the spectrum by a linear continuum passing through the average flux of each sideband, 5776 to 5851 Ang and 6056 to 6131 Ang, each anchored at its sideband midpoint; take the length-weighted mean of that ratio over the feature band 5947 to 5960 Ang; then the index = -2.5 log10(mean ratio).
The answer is 0.33 mag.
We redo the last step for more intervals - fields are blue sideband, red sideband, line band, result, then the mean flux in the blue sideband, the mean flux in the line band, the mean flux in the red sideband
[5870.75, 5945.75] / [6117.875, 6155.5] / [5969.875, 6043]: -0.122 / 9.53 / 14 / 16.5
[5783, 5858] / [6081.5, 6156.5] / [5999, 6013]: 0.167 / 15.5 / 13.8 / 16.5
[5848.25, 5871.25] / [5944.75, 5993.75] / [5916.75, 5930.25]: 0.179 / 12.9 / 10.9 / 12.7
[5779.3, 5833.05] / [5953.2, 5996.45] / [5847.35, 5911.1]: 0.441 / 16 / 9.84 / 12.9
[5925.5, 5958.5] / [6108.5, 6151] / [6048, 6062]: -0.077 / 11.8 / 15.8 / 16.7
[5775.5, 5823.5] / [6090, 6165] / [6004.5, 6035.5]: 0.105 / 16.1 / 14.5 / 15.9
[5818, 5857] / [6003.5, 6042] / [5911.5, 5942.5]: 0.291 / 14.8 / 11.2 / 14.5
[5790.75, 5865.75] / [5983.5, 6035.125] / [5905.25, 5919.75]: 0.390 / 15.2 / 10.3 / 14.2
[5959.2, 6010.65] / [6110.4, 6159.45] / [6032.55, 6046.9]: -0.066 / 13.3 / 15.3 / 16.2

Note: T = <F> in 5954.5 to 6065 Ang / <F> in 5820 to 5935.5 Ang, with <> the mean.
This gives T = 1.25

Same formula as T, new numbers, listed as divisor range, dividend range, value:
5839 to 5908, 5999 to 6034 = 1.37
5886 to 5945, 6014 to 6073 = 1.63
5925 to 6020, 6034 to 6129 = 1.25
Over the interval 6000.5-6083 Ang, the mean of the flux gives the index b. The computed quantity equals 15.2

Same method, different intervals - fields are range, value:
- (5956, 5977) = 12.7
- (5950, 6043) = 13.6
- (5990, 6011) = 13.9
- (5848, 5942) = 10.2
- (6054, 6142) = 16.4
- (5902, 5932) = 10.3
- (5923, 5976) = 12.1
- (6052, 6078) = 16.1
